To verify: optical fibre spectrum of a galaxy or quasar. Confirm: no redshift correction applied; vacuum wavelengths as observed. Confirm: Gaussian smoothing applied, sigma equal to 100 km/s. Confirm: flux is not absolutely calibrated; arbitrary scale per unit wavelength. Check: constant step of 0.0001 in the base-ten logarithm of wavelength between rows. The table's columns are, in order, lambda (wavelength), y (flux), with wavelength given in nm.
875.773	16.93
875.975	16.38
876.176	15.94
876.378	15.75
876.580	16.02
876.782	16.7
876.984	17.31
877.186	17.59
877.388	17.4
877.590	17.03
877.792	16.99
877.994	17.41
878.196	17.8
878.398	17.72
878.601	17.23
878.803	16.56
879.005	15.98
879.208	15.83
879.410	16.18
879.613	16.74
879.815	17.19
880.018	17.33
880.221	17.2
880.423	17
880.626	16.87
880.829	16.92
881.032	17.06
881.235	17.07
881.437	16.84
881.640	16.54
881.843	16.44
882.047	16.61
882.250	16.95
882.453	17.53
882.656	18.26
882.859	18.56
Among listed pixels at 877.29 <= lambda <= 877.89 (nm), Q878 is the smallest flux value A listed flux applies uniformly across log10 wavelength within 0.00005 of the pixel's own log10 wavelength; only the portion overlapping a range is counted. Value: 16.99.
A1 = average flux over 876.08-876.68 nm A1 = 15.9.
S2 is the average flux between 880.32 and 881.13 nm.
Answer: 17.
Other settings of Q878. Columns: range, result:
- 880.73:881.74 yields 16.54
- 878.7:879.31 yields 15.83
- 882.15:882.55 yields 16.95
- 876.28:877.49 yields 15.75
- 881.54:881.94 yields 16.44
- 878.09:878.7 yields 17.23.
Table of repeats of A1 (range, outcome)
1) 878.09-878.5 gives 17.7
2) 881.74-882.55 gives 16.9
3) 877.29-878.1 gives 17.2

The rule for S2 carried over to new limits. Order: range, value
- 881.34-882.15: 16.6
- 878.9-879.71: 16.2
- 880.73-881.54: 17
